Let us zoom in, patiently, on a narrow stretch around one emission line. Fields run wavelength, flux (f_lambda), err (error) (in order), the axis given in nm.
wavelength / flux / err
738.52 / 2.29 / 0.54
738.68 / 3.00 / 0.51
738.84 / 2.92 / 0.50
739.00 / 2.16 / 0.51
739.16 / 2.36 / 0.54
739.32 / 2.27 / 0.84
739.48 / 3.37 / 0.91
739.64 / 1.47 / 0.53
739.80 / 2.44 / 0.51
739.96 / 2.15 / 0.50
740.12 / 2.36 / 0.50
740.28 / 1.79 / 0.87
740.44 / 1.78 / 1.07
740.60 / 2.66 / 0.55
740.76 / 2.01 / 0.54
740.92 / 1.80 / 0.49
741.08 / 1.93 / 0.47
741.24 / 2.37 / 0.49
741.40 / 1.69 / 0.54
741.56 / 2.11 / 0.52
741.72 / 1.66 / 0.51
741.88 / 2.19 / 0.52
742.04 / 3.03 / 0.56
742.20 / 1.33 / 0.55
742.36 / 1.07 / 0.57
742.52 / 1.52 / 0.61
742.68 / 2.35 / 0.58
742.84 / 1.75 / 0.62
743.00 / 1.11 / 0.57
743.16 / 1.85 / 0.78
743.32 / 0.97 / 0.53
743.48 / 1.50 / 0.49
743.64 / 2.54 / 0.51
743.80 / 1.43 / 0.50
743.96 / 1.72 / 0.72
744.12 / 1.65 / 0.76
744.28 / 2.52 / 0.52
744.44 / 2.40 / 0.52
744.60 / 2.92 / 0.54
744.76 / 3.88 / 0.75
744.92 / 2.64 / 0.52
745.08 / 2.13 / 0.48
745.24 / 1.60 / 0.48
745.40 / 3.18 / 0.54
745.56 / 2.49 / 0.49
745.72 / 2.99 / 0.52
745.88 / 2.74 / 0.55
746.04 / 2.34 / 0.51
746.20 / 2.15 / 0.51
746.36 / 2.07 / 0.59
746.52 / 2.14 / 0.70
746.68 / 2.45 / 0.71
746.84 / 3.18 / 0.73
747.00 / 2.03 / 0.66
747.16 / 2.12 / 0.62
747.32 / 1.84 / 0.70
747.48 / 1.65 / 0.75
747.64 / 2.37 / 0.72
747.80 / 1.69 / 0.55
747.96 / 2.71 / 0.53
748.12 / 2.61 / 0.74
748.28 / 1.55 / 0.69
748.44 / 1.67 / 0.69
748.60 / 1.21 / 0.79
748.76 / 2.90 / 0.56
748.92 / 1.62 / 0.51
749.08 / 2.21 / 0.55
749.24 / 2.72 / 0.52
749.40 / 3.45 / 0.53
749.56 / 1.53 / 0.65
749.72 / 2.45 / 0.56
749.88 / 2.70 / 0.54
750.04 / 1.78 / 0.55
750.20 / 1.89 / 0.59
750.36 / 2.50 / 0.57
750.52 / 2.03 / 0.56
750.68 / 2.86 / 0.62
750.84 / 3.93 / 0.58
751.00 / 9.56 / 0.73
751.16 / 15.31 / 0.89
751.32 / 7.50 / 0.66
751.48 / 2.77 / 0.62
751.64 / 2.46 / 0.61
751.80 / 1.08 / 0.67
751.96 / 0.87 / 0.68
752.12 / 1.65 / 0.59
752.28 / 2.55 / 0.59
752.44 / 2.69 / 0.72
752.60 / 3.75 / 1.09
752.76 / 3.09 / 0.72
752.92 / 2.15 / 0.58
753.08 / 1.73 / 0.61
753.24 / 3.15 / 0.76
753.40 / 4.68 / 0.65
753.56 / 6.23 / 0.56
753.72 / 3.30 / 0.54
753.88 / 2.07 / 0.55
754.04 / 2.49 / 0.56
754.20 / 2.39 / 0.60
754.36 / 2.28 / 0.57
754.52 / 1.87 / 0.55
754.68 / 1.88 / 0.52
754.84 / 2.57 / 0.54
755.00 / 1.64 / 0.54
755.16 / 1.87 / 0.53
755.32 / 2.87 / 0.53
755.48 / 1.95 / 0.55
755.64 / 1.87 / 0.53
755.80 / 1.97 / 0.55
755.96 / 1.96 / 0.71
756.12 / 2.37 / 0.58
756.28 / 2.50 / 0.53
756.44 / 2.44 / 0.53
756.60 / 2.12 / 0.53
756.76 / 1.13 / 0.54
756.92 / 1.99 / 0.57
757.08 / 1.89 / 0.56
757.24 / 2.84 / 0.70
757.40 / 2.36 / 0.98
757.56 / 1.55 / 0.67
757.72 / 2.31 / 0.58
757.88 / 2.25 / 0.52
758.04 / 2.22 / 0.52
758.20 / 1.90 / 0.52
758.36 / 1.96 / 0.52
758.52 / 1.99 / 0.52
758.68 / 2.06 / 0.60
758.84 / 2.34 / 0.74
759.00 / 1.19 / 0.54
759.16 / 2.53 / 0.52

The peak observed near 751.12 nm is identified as Halpha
